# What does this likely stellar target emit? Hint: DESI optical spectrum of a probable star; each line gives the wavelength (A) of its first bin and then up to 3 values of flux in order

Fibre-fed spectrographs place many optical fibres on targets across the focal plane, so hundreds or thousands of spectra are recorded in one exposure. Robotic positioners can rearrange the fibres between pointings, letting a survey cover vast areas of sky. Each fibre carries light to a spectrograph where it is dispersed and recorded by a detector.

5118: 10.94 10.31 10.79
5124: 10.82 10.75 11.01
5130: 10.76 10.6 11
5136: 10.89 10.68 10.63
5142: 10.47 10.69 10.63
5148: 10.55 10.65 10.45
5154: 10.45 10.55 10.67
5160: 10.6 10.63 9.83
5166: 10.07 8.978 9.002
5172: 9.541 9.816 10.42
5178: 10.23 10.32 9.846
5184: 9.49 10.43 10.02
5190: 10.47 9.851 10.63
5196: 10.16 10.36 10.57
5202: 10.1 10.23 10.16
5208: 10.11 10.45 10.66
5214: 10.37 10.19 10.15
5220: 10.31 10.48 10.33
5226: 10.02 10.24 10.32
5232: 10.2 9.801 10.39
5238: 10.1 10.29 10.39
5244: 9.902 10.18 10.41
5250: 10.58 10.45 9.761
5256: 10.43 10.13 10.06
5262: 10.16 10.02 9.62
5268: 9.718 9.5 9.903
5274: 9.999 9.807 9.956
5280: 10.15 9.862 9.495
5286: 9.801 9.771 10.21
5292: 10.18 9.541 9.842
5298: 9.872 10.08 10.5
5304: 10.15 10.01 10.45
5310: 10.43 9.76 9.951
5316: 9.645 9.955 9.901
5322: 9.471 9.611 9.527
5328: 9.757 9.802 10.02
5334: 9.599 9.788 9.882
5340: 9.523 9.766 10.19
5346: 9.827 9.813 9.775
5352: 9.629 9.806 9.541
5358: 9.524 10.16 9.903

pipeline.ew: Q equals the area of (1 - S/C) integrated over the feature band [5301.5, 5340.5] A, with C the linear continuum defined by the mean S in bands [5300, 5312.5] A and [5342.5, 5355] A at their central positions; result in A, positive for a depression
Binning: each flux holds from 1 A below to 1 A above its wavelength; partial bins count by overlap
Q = 0.8 A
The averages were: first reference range 10.2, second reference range 9.84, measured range 9.88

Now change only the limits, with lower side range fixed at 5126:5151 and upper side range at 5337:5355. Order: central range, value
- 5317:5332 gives 0.2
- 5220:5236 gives 0.2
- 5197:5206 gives 0.1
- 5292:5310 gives -0.2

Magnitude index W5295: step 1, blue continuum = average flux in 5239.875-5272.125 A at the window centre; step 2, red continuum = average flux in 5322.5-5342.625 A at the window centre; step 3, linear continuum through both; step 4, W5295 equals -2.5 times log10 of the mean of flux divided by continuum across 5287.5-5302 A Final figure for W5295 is -0.01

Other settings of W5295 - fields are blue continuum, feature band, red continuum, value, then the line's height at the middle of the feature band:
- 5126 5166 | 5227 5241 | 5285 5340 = 0.00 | 10.2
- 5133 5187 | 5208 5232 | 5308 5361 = -0.02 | 10.1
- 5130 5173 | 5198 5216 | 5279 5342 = -0.01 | 10.2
